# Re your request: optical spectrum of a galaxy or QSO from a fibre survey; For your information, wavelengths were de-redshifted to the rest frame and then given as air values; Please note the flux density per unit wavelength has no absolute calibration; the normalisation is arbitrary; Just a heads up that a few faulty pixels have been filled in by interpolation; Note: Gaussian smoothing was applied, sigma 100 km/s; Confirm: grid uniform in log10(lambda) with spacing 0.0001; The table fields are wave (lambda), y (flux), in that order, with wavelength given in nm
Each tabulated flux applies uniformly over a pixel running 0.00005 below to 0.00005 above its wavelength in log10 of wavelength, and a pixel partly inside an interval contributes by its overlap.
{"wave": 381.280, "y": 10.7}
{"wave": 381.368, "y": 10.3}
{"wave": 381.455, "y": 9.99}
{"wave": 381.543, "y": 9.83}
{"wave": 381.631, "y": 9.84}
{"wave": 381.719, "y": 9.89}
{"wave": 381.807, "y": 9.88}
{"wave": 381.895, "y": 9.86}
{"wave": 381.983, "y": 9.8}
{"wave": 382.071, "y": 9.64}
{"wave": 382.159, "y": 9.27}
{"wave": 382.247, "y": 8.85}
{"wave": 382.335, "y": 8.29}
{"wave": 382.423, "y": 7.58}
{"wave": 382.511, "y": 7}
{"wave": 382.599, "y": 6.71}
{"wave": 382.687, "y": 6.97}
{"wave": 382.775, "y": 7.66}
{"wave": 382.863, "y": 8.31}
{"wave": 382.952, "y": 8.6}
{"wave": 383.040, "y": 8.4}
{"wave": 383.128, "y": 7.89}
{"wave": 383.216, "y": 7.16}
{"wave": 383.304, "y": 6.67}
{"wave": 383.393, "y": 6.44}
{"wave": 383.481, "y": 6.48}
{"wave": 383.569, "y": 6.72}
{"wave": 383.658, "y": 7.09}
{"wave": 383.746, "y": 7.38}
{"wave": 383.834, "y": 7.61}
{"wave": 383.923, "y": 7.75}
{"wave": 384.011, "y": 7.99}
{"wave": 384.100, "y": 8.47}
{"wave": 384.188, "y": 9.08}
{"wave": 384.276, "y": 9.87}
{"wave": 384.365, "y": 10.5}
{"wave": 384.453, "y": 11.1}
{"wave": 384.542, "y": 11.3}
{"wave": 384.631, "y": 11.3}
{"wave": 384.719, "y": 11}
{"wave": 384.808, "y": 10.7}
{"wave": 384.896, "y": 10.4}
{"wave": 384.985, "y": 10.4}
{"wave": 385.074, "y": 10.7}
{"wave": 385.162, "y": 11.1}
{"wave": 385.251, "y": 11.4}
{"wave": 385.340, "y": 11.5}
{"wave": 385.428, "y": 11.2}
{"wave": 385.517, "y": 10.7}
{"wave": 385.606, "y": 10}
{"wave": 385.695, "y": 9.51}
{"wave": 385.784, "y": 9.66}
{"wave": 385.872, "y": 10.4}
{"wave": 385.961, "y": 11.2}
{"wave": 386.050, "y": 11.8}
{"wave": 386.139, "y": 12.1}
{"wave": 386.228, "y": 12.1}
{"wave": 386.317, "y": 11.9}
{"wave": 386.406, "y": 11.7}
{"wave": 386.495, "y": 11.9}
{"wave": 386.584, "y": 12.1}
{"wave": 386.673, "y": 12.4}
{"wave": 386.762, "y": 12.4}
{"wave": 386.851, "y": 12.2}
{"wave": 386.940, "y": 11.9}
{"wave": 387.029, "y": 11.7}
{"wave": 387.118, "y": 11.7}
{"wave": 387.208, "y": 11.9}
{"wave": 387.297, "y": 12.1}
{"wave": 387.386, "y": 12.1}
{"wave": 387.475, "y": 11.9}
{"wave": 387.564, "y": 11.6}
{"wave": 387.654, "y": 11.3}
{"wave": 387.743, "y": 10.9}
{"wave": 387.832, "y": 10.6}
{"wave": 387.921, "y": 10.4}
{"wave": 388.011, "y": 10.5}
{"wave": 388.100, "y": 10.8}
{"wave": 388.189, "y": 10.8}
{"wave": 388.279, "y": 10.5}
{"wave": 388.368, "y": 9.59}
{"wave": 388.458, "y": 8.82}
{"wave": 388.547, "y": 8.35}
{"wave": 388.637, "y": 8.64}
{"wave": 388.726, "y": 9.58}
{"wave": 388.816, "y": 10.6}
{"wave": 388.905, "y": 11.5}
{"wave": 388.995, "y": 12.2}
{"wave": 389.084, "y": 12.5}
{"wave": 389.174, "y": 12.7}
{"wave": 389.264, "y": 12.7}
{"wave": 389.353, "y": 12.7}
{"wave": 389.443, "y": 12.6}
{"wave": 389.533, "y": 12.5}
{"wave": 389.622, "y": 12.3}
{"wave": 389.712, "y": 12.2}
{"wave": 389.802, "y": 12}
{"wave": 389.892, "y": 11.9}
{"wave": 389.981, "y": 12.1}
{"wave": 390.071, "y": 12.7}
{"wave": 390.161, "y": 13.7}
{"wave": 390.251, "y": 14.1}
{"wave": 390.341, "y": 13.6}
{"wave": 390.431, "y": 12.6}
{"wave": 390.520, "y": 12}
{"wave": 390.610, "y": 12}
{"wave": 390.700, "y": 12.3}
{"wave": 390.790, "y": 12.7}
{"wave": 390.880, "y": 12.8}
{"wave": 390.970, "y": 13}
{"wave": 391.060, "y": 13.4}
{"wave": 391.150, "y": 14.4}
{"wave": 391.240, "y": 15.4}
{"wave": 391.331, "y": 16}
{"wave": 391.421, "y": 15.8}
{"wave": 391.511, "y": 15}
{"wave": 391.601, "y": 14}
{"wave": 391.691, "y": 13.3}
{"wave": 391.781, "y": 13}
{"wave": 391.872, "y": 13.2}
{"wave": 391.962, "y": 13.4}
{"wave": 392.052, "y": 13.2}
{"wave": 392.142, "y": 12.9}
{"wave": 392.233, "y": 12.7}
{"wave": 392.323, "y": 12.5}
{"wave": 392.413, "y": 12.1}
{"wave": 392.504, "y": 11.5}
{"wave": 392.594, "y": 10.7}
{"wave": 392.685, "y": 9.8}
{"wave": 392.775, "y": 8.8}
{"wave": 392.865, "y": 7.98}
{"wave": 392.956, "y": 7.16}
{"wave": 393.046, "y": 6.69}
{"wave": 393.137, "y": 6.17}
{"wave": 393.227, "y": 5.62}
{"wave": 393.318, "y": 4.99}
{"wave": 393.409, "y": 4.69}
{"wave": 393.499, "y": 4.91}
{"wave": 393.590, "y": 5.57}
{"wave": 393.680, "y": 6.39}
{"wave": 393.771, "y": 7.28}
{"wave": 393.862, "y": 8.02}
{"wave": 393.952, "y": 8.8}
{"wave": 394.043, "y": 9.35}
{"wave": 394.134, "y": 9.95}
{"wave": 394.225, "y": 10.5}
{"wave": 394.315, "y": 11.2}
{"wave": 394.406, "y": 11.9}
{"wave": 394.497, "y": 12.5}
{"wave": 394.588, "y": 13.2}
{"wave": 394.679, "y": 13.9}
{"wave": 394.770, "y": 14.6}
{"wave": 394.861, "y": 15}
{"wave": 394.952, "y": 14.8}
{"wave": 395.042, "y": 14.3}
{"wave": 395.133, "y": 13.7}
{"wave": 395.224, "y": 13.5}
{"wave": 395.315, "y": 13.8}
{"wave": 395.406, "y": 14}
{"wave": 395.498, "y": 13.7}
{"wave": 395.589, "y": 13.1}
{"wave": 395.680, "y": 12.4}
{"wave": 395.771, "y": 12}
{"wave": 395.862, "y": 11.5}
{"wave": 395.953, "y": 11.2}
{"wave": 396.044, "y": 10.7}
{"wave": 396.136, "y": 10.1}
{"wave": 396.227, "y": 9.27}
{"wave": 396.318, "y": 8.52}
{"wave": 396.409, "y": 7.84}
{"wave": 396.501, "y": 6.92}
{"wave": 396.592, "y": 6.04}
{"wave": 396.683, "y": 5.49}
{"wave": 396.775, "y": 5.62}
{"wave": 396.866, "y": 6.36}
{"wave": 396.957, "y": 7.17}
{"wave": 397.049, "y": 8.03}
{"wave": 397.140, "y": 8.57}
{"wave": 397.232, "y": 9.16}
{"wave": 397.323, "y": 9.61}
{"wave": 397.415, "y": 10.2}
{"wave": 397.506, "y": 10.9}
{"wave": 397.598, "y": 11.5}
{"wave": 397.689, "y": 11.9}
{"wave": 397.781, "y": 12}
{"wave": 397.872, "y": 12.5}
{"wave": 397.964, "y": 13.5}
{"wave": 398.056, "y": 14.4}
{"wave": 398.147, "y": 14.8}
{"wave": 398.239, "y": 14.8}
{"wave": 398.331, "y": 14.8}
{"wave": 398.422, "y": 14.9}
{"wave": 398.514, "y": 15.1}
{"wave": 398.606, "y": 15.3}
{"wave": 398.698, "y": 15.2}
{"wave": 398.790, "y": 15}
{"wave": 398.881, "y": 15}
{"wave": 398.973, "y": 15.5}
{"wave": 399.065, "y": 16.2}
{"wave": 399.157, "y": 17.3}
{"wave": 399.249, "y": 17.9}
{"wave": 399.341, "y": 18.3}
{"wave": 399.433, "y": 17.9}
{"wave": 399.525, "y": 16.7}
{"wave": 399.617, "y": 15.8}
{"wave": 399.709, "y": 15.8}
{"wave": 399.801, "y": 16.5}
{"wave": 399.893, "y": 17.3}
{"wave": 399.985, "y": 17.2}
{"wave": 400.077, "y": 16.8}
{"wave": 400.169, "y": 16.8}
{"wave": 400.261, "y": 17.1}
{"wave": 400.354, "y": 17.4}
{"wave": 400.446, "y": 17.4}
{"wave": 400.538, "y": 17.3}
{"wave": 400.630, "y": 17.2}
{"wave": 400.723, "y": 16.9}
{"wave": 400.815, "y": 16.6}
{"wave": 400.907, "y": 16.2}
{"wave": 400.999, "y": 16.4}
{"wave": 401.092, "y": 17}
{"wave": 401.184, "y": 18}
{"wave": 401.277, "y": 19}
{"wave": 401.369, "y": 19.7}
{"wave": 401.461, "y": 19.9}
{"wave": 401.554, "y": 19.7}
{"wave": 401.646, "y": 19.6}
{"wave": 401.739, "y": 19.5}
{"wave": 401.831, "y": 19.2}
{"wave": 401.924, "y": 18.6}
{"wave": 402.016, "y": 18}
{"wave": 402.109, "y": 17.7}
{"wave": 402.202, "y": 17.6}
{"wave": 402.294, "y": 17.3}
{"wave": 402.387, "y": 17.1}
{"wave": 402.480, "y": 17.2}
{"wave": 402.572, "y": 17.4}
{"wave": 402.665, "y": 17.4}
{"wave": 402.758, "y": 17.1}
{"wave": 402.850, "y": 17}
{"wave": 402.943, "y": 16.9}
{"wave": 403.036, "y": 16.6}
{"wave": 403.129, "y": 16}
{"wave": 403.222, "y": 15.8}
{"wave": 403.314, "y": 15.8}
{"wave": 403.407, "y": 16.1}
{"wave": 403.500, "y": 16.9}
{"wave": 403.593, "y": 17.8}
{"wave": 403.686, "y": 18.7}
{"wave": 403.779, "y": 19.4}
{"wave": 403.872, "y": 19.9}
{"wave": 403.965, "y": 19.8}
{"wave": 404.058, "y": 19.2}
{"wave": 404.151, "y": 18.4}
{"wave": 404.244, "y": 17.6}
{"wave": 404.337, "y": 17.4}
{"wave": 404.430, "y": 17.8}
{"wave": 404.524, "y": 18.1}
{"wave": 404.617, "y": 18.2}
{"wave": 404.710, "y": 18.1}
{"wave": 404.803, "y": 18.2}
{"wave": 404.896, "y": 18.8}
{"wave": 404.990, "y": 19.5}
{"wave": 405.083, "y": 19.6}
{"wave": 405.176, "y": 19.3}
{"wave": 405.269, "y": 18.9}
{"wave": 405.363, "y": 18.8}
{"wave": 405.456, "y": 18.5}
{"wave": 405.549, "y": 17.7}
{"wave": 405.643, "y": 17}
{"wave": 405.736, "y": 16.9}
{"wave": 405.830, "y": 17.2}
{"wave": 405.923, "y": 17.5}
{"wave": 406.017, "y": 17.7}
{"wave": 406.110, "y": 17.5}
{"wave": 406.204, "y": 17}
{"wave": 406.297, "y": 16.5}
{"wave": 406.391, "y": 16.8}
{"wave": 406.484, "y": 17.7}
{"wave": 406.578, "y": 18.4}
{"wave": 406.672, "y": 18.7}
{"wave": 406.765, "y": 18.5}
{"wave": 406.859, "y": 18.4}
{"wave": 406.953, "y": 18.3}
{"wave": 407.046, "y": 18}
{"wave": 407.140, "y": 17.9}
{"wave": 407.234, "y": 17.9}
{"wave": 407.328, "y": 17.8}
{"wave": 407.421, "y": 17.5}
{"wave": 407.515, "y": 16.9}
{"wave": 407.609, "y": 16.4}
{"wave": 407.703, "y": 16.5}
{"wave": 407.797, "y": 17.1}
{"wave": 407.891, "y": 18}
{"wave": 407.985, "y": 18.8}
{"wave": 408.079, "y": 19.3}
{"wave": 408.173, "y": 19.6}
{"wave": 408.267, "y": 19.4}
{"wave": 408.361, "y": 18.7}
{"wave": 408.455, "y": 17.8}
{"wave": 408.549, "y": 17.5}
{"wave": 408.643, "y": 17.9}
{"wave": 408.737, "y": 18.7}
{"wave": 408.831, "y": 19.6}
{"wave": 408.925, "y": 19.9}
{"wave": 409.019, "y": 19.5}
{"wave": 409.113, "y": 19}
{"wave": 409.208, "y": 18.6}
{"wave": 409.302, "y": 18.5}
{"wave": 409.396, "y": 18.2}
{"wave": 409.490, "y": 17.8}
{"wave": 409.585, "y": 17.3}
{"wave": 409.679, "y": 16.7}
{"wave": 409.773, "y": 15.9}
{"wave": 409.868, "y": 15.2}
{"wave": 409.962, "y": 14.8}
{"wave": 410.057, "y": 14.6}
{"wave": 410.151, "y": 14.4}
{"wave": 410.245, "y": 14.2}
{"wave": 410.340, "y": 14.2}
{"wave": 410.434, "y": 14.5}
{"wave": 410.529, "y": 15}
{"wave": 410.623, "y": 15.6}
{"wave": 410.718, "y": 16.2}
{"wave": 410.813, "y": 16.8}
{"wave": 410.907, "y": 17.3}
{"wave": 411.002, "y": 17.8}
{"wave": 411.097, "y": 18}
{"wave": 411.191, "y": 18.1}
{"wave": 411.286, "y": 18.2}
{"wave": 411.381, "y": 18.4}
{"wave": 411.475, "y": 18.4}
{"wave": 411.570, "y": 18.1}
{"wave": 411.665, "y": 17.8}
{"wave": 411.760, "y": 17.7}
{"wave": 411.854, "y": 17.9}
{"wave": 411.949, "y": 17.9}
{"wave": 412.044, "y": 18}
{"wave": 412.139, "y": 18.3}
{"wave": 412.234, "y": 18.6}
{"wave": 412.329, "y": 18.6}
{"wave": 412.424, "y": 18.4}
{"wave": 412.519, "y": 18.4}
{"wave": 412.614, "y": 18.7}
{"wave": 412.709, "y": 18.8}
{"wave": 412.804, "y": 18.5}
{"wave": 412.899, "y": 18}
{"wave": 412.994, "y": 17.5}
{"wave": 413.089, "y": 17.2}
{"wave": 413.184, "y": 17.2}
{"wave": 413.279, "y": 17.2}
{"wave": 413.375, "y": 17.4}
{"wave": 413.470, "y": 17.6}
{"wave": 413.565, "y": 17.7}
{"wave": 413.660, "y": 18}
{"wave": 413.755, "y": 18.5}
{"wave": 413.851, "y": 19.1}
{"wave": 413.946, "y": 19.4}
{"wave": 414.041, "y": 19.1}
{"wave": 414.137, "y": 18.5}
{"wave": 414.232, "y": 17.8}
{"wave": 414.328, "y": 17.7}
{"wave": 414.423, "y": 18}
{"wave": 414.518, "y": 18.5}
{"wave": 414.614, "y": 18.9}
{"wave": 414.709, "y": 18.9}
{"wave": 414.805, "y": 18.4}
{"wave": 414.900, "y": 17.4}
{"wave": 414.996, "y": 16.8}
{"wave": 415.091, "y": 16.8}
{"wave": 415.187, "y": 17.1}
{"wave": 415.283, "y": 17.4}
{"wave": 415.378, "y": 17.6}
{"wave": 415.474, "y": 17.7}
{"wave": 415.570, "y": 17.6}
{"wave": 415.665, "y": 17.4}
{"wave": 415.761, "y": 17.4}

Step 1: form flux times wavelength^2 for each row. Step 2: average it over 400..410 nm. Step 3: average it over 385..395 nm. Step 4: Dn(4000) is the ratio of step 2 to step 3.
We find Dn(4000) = 1.70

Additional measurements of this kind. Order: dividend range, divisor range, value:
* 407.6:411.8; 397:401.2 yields 1.22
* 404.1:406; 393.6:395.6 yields 1.61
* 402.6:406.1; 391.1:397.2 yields 1.77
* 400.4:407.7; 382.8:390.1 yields 1.85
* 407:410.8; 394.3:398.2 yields 1.64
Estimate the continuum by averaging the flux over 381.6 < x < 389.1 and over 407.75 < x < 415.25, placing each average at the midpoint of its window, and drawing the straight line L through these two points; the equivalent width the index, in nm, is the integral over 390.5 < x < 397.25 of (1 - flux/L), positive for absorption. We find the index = 0.89 nm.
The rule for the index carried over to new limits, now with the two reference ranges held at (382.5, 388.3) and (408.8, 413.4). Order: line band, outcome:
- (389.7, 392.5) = -0.36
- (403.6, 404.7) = -0.22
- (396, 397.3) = 0.53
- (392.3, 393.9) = 0.59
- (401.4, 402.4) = -0.26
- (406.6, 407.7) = -0.10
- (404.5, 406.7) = -0.30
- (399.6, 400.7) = -0.20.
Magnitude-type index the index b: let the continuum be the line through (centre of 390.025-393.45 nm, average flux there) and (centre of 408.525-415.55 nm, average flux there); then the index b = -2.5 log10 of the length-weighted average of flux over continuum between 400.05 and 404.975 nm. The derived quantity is -0.20 mag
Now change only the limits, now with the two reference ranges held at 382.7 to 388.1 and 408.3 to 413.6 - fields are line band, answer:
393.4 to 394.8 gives 0.303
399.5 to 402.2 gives -0.204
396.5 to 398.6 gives 0.260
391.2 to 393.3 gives 0.056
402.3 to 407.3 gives -0.136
